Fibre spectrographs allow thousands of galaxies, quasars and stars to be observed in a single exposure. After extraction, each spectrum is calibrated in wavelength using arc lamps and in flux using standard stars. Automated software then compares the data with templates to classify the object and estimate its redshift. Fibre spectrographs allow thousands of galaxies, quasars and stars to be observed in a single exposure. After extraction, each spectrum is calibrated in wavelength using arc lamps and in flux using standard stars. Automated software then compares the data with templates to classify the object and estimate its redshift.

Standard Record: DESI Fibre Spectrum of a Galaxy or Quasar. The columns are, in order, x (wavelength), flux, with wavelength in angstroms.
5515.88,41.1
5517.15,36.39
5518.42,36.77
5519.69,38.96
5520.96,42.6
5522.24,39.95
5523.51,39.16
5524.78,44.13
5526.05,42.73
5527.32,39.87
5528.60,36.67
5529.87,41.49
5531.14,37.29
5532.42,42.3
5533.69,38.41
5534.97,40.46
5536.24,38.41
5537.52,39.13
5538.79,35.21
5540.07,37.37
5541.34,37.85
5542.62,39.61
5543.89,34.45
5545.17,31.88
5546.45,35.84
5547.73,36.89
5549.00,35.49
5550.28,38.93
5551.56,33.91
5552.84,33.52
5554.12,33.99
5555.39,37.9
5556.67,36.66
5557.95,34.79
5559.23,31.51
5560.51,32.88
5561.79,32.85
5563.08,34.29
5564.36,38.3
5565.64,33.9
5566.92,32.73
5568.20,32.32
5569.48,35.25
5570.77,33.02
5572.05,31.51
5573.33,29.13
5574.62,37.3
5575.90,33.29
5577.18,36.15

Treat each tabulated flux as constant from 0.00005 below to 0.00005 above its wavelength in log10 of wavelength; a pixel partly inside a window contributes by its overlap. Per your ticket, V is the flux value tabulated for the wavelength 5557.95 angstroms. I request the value 34.79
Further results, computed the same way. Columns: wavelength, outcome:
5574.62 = 37.3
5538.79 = 35.21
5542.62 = 39.61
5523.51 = 39.16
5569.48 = 35.25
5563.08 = 34.29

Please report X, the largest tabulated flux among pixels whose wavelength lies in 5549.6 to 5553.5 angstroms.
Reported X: 38.93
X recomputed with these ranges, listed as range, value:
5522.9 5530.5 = 44.13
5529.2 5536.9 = 42.3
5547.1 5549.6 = 36.89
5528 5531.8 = 41.49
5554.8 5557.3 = 37.9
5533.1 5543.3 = 40.46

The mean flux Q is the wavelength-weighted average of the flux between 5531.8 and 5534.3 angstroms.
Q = 40.4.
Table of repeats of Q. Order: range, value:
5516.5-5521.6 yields 38.7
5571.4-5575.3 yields 32.7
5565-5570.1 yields 33.6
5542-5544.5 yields 37.1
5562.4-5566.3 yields 35.4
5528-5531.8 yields 38.5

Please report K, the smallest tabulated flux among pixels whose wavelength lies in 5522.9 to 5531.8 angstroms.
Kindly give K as 36.67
